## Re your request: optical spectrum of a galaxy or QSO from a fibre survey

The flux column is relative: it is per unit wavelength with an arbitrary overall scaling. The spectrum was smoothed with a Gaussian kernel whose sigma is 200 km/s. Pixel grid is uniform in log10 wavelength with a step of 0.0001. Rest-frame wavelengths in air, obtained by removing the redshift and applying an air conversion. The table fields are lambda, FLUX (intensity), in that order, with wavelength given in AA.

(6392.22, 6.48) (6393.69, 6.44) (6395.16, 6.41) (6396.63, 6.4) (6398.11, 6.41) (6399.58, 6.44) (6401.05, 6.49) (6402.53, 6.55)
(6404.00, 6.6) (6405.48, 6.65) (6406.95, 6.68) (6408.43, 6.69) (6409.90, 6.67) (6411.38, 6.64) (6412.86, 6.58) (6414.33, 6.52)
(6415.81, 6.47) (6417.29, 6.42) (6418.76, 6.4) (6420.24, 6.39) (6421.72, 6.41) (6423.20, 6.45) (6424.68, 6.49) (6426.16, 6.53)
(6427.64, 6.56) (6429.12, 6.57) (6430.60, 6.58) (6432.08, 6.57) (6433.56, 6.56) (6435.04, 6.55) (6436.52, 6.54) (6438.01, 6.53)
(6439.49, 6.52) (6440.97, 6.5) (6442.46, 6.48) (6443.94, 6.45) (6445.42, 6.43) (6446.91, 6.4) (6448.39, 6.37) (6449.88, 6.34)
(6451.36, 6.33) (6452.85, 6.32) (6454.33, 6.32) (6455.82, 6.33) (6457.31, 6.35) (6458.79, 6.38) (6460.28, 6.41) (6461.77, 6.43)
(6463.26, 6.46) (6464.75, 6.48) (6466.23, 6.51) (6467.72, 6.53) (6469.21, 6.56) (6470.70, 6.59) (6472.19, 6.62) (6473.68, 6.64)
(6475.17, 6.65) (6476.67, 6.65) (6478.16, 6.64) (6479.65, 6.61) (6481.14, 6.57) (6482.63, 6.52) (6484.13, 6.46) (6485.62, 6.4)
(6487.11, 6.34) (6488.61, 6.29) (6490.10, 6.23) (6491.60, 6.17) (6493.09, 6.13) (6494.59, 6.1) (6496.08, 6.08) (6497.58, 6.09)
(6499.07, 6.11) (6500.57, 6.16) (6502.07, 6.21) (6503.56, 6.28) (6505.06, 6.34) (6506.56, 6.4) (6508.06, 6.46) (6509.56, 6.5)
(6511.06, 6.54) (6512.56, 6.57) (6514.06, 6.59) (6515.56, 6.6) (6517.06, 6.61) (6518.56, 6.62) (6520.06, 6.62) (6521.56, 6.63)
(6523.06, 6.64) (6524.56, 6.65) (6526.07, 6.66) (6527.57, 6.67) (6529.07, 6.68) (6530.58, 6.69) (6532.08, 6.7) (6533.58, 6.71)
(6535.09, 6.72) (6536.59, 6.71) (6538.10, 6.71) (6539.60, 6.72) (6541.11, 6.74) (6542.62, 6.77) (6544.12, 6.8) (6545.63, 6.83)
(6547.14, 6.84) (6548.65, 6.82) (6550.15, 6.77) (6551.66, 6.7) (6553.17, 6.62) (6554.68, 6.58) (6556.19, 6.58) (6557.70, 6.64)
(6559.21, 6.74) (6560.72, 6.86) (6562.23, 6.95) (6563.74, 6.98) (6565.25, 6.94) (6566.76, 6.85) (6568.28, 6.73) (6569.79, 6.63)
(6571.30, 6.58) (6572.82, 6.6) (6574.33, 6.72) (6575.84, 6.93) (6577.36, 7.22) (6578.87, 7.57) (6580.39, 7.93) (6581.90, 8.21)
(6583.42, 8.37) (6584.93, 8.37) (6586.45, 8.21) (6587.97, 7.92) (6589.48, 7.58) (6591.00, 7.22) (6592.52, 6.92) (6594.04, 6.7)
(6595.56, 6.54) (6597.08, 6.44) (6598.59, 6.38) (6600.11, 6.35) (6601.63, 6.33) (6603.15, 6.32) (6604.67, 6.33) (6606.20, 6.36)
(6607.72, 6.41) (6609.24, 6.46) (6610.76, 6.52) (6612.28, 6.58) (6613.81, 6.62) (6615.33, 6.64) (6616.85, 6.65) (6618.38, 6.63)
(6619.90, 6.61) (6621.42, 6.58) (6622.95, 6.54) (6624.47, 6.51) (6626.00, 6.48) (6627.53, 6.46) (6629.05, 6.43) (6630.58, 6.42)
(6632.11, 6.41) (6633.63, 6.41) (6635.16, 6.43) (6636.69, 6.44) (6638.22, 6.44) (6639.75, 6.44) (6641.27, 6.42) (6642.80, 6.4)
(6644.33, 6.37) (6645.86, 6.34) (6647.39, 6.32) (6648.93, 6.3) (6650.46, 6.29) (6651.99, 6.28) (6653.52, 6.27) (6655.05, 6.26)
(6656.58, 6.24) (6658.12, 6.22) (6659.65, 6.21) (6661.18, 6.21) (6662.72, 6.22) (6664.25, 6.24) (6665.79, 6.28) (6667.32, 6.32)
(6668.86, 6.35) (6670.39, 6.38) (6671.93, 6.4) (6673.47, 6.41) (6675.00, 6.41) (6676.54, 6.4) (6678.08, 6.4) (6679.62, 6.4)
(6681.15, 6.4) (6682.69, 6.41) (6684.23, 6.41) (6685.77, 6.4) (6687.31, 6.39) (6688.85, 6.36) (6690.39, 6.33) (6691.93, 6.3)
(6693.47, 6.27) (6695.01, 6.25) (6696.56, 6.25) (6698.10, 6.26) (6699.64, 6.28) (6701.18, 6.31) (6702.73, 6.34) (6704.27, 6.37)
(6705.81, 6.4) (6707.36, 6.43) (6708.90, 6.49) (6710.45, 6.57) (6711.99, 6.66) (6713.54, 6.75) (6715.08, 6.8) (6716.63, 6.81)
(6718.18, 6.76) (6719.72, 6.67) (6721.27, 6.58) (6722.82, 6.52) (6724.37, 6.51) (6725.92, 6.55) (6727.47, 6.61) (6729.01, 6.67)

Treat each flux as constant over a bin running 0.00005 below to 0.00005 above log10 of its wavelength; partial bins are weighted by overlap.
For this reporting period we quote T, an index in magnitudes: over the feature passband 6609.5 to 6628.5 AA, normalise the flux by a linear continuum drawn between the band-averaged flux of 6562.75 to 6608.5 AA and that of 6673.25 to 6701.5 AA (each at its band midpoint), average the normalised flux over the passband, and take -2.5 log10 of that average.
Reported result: 0.04 mag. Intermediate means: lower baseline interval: 7.02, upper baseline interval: 6.35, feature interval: 6.57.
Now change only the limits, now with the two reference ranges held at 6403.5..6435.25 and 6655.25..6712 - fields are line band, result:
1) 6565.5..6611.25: -0.09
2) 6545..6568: -0.06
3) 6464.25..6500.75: 0.01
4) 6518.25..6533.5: -0.03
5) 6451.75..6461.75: 0.03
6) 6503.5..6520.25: -0.01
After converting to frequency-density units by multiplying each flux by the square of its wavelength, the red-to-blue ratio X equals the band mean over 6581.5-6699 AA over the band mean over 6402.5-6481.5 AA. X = 1.1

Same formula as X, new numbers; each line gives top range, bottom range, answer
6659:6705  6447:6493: 1.05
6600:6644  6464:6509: 1.05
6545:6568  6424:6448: 1.08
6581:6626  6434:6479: 1.11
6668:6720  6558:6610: 0.95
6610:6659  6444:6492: 1.05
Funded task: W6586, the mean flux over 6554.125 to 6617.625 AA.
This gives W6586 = 6.92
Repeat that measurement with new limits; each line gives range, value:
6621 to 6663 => 6.37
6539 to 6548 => 6.78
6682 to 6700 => 6.33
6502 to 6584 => 6.78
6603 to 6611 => 6.4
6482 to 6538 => 6.46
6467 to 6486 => 6.57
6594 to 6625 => 6.5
